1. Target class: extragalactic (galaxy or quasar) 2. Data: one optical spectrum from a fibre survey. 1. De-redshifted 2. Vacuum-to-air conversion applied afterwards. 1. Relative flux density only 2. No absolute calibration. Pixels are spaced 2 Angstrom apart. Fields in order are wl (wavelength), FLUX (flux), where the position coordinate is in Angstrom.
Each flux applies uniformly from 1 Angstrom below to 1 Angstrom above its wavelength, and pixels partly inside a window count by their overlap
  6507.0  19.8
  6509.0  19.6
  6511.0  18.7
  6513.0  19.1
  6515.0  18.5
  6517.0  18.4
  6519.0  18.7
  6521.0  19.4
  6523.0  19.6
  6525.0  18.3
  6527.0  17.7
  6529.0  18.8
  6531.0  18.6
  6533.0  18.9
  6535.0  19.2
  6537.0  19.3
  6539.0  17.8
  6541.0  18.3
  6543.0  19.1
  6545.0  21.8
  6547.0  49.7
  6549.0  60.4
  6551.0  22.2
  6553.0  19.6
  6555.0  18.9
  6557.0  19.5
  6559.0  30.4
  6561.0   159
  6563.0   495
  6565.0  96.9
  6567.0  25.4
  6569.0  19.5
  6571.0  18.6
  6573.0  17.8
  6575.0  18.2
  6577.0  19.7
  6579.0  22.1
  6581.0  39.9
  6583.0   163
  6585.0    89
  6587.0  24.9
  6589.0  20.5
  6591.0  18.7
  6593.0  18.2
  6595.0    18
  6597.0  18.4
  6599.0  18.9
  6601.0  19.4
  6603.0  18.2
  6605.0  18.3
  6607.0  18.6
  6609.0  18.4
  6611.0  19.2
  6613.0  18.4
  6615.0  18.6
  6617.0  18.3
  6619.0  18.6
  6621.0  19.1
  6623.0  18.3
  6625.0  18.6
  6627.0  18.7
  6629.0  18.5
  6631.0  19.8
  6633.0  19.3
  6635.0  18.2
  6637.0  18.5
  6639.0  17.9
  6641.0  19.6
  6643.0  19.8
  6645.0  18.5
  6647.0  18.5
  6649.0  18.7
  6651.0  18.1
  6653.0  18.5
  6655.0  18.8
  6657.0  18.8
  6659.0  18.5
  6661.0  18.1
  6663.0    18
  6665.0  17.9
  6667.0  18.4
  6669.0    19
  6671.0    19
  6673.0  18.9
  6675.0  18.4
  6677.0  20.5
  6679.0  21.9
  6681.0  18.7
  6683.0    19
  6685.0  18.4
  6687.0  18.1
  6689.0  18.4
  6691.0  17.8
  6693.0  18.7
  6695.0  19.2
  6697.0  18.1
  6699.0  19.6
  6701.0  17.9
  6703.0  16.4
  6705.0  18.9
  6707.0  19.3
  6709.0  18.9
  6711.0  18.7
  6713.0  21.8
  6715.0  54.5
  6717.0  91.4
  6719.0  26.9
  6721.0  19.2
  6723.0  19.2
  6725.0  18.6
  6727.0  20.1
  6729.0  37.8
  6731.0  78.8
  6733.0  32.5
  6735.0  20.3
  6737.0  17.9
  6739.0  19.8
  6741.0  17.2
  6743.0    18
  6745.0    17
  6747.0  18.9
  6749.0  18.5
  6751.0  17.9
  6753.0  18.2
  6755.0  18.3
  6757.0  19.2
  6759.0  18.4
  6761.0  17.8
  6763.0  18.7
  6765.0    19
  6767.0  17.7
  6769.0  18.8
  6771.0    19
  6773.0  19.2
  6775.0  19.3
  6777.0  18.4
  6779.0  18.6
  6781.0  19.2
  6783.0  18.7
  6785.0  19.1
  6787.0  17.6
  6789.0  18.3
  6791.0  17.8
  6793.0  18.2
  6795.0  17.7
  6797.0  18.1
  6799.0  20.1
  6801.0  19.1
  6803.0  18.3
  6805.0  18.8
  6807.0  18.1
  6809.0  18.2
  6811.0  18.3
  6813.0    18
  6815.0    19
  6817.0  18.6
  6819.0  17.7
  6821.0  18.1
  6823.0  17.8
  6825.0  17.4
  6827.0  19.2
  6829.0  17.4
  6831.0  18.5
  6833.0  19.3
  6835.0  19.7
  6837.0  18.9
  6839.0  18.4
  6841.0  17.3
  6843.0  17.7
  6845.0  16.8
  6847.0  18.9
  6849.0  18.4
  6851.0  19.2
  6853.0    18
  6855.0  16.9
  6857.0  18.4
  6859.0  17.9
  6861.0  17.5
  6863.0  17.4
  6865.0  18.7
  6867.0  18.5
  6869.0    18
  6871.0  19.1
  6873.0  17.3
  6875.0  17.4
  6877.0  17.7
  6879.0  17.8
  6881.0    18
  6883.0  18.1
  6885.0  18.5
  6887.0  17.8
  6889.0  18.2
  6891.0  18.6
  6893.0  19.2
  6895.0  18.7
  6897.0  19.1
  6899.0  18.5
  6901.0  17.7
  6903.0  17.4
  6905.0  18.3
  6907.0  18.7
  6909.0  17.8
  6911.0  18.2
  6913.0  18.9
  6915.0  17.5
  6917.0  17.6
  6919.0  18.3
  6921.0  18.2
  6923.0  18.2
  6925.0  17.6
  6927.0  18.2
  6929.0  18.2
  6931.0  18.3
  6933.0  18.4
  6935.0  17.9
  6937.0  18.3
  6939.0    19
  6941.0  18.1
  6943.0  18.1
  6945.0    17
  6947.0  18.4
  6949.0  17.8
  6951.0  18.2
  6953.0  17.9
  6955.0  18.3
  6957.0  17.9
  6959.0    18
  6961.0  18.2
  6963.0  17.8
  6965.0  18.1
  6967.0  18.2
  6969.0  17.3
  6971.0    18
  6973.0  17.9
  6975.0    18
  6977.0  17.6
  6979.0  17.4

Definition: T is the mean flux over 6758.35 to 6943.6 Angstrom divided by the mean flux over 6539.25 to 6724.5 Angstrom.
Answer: 0.59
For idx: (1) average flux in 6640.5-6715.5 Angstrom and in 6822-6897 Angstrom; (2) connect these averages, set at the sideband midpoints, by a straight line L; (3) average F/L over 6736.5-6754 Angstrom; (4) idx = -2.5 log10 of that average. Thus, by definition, 0.05 mag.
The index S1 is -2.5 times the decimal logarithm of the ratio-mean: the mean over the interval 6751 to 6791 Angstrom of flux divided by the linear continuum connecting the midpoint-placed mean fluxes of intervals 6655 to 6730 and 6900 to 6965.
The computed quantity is 0.14 mag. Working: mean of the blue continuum 22.5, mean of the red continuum 18.1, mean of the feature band 18.6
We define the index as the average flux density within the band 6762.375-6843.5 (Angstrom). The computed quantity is 18.5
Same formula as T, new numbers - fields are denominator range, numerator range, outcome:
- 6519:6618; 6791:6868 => 0.46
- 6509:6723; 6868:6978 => 0.61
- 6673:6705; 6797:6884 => 0.97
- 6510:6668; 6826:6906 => 0.57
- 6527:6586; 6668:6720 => 0.44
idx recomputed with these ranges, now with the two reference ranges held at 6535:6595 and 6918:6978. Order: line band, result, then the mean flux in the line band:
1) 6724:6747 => 0.38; 26.7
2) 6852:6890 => 0.36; 18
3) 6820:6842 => 0.49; 18.4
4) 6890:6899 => 0.21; 18.9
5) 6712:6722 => -0.09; 42.8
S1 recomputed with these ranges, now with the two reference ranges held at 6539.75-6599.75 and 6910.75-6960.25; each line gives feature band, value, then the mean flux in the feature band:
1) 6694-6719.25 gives 0.39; 27.8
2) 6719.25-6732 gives 0.19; 32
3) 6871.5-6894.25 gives 0.27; 18.1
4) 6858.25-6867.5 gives 0.36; 18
